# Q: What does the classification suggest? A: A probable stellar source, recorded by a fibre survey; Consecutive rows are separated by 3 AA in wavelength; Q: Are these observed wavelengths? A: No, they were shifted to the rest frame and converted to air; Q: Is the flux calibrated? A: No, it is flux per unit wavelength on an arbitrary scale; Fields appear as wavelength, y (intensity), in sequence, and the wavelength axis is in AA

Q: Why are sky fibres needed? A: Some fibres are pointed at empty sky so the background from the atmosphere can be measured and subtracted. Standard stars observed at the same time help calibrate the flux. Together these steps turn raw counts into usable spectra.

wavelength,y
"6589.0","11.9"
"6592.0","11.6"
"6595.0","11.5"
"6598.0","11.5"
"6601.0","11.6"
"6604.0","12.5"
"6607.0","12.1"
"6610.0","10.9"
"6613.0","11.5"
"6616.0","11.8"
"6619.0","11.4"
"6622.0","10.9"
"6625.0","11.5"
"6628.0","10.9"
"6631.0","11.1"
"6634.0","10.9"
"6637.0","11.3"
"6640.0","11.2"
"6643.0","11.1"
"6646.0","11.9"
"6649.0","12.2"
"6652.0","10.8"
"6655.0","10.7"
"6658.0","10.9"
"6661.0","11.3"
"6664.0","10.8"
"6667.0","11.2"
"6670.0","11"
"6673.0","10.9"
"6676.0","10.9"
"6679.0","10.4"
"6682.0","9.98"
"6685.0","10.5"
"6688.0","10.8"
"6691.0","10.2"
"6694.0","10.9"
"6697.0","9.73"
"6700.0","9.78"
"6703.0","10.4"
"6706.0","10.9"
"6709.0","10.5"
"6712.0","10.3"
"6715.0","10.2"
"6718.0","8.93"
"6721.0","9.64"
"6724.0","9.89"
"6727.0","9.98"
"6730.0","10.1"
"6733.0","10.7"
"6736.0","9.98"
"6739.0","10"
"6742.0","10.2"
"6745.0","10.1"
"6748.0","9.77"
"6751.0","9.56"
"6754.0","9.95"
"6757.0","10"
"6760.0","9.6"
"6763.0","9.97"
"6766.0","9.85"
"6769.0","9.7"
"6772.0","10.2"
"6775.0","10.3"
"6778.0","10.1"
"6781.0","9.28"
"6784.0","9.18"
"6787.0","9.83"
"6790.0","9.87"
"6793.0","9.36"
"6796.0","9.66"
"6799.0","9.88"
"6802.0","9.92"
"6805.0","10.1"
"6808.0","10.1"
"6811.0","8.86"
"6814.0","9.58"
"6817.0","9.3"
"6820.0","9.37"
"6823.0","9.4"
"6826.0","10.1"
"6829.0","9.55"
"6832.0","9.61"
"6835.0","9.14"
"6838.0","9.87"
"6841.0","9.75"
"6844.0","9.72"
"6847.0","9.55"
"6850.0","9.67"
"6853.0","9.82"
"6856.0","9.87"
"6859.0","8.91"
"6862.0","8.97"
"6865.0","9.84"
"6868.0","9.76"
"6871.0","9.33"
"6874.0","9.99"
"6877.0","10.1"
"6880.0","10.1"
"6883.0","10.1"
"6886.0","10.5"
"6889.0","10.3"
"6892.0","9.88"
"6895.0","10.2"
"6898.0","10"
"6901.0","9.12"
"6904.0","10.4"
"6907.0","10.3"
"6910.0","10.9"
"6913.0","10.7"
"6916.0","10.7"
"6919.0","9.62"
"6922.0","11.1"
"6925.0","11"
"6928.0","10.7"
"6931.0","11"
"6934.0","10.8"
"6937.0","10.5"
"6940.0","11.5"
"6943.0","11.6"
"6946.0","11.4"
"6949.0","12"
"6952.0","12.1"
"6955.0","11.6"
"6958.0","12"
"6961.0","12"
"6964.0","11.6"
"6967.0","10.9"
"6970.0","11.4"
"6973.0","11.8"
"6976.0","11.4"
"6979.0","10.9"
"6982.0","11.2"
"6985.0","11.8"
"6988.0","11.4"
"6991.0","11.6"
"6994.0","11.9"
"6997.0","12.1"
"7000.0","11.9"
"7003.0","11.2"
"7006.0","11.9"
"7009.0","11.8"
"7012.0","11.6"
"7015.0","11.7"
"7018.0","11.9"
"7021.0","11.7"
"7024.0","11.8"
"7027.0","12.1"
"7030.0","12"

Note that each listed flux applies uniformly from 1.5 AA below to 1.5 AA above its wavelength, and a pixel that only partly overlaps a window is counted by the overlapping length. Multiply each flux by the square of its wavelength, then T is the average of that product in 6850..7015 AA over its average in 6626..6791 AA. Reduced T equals 1.12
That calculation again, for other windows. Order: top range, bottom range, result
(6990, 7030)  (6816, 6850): 1.29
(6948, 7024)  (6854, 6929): 1.19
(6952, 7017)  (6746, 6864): 1.27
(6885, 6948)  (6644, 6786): 1.09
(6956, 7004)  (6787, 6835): 1.26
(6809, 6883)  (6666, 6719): 0.96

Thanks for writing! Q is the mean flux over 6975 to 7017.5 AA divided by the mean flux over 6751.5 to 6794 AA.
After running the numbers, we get 1.18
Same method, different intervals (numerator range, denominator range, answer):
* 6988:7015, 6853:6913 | 1.18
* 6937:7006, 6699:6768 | 1.16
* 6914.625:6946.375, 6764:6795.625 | 1.11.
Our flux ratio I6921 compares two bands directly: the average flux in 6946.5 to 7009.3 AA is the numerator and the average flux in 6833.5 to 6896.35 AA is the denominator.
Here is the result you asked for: 1.19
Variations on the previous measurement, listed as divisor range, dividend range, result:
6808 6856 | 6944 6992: 1.21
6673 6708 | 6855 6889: 0.94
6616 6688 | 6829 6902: 0.88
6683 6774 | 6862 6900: 0.99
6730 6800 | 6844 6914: 1.00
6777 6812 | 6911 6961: 1.15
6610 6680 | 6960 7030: 1.04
